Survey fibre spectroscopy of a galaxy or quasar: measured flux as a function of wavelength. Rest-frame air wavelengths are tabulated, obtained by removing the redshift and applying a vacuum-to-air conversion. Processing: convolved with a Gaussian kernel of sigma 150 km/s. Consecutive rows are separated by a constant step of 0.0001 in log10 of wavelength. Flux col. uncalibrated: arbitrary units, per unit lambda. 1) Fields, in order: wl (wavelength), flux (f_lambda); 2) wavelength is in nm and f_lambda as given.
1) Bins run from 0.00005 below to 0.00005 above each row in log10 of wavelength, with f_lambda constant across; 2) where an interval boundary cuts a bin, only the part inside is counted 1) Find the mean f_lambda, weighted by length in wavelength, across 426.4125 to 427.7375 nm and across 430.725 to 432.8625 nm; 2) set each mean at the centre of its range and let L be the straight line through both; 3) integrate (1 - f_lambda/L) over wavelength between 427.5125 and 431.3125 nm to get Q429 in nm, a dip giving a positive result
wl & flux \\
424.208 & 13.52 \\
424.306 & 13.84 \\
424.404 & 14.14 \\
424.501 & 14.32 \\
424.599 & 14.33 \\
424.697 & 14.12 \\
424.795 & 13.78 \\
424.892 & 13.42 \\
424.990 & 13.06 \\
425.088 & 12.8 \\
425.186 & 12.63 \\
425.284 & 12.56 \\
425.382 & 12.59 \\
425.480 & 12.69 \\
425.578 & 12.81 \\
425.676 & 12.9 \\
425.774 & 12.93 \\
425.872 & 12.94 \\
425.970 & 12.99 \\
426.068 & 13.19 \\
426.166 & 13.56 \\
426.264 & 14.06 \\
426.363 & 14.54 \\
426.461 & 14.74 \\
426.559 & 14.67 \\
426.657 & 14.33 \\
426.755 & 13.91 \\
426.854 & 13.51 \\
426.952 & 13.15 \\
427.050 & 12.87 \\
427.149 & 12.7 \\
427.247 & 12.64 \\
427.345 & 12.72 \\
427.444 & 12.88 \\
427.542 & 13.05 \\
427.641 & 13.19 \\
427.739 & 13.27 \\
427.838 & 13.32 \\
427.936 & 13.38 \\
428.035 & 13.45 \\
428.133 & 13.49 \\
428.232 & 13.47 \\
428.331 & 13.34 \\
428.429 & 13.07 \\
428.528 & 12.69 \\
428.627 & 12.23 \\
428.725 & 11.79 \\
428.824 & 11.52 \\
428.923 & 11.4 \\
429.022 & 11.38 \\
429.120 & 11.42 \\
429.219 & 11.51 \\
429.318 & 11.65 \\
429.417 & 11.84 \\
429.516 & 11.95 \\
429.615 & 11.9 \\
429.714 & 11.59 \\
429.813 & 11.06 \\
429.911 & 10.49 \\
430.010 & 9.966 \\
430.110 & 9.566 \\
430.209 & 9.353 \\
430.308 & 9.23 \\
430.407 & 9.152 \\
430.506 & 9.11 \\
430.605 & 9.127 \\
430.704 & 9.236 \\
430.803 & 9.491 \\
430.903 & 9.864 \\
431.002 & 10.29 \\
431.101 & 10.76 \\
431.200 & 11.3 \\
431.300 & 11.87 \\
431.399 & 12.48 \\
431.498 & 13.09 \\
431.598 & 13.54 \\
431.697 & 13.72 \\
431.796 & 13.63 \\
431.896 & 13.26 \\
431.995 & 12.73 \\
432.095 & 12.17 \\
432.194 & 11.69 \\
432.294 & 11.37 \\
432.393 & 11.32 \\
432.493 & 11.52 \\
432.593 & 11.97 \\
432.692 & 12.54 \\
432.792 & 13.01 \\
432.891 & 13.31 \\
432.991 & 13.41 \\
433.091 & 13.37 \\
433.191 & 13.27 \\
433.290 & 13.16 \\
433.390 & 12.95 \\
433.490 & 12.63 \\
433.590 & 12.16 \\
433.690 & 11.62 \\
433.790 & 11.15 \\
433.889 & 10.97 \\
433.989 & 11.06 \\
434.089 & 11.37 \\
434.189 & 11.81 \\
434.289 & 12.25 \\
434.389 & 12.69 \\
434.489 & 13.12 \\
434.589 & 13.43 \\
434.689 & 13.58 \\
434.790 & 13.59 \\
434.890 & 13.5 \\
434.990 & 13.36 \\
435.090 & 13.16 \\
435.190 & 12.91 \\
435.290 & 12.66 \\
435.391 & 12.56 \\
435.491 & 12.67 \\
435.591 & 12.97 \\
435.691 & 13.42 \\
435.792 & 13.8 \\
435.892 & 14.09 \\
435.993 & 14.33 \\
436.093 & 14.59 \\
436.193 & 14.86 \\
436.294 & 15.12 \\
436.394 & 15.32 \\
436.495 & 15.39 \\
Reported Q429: 0.39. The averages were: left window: 13.4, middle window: 11.4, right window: 12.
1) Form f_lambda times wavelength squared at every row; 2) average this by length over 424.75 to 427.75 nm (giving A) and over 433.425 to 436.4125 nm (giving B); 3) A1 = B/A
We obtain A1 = 1.02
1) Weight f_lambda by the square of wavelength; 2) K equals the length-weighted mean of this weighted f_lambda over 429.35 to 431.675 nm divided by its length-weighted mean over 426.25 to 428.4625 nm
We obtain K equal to 0.81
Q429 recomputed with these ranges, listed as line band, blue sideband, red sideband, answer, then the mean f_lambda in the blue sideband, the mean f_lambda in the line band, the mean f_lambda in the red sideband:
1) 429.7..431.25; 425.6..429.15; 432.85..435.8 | 0.36 nm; 13.1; 9.94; 12.7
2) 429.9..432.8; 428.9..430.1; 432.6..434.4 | 0.14 nm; 11.3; 11.2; 12.4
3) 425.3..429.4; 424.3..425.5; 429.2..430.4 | -0.30 nm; 13.4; 13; 10.8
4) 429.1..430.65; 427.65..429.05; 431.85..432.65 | 0.24 nm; 12.7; 10.5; 12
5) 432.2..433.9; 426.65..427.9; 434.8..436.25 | 0.13 nm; 13.2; 12.4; 13.5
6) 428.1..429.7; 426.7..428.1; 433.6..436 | 0.11 nm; 13.2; 12.1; 12.7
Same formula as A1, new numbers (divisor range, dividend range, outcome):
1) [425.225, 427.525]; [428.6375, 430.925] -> 0.81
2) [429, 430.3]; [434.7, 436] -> 1.24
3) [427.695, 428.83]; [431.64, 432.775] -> 0.97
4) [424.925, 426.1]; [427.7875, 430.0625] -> 0.96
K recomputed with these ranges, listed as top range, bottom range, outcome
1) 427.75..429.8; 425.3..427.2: 0.93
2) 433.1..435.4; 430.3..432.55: 1.12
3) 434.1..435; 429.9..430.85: 1.40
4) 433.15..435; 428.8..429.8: 1.10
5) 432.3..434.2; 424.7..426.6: 0.95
